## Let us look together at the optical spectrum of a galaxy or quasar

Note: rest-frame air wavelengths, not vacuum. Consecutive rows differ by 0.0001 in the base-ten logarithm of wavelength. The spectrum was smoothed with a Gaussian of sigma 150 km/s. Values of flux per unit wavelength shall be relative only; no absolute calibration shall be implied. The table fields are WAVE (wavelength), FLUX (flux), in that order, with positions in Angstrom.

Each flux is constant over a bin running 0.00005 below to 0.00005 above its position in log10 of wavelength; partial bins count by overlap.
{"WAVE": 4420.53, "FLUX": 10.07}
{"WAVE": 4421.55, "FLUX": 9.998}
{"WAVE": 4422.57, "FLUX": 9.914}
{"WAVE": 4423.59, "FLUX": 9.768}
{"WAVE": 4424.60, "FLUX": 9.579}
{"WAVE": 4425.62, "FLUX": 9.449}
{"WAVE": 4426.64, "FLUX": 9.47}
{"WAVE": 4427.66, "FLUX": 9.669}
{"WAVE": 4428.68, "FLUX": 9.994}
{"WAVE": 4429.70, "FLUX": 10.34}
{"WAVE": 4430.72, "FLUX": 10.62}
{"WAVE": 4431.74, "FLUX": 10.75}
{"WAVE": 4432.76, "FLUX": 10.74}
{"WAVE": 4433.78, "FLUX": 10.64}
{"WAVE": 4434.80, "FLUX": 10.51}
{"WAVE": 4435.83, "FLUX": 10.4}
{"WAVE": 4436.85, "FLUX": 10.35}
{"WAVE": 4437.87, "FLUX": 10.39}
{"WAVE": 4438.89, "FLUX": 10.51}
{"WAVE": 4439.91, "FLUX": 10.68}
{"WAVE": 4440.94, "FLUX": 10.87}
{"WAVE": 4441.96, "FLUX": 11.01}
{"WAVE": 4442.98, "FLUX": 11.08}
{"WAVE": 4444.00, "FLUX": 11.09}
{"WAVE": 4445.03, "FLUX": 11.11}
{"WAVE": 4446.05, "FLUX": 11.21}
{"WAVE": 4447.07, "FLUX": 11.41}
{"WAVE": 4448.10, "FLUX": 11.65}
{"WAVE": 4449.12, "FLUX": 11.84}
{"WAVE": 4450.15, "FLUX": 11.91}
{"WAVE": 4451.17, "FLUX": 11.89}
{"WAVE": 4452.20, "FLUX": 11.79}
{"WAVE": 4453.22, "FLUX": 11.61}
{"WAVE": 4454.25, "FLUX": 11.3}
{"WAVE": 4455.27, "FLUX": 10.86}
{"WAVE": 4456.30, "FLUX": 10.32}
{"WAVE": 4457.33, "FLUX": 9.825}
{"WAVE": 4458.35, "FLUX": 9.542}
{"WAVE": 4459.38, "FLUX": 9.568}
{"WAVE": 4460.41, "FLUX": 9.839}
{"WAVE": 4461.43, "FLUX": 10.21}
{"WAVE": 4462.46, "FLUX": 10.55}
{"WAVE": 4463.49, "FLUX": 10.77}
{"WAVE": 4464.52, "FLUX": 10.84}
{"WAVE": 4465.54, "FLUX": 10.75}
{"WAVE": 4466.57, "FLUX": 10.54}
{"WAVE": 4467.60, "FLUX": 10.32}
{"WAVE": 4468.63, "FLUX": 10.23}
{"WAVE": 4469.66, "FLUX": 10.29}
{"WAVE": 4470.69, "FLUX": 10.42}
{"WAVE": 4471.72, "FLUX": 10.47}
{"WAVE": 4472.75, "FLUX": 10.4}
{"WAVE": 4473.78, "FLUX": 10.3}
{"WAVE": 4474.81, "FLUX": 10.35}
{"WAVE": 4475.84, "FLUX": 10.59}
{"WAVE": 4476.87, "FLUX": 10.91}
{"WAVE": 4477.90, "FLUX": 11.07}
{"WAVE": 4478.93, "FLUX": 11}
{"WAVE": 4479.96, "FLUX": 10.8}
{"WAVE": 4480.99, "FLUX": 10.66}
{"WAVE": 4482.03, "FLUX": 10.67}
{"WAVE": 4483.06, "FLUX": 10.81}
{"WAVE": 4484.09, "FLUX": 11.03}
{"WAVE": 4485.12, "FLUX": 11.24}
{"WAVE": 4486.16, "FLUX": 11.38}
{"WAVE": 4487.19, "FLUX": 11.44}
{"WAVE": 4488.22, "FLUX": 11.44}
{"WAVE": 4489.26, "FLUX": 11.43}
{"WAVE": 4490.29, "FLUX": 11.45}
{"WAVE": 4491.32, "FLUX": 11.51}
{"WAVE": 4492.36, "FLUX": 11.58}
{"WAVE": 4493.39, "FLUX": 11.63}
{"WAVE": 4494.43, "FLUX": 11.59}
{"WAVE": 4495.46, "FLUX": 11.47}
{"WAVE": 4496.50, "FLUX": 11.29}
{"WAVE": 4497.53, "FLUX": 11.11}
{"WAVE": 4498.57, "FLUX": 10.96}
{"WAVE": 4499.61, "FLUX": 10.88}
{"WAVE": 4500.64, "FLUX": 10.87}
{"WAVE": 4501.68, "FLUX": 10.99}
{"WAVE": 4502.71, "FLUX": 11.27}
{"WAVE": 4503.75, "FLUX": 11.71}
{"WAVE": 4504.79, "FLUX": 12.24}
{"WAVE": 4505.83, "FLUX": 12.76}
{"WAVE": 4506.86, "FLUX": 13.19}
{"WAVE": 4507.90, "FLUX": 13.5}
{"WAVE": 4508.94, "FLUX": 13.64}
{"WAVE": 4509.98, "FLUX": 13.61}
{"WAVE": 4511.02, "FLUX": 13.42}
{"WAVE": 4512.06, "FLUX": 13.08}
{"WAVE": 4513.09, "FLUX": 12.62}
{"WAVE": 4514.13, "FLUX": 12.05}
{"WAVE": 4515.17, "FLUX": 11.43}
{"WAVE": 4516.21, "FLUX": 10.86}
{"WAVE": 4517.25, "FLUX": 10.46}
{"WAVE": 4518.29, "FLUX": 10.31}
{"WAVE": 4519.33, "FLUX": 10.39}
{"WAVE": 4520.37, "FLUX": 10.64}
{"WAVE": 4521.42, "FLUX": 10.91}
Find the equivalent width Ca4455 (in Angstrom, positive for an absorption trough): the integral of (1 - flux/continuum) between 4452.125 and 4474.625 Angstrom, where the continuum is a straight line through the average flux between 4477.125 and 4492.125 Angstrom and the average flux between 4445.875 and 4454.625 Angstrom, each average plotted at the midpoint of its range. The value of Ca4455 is 1.9 Angstrom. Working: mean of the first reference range 11.6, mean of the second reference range 11.1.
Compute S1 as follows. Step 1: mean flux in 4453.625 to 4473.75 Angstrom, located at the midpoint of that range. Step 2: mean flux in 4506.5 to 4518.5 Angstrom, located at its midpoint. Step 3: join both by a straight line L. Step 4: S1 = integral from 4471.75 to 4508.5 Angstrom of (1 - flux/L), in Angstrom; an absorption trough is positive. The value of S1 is 0.6 Angstrom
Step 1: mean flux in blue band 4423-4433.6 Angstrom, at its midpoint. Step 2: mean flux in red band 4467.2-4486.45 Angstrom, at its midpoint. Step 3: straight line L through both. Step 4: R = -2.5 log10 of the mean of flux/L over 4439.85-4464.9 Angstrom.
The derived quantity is -0.056 mag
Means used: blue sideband 10.1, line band 10.9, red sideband 10.7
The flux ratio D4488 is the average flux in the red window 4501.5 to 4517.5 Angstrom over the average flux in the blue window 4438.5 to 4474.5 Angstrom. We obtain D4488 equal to 1.1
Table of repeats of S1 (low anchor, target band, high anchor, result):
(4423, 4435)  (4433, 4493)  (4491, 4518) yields 0.39 Angstrom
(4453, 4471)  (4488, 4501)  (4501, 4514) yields 0.72 Angstrom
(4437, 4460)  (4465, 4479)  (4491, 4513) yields 1.10 Angstrom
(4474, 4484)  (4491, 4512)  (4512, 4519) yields -1.53 Angstrom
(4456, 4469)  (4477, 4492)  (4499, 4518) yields 0.01 Angstrom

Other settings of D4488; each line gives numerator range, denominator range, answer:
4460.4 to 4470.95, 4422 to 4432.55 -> 1.05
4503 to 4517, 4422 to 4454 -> 1.17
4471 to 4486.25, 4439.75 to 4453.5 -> 0.94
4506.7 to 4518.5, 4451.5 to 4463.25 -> 1.18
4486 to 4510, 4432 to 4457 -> 1.07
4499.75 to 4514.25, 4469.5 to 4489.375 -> 1.15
